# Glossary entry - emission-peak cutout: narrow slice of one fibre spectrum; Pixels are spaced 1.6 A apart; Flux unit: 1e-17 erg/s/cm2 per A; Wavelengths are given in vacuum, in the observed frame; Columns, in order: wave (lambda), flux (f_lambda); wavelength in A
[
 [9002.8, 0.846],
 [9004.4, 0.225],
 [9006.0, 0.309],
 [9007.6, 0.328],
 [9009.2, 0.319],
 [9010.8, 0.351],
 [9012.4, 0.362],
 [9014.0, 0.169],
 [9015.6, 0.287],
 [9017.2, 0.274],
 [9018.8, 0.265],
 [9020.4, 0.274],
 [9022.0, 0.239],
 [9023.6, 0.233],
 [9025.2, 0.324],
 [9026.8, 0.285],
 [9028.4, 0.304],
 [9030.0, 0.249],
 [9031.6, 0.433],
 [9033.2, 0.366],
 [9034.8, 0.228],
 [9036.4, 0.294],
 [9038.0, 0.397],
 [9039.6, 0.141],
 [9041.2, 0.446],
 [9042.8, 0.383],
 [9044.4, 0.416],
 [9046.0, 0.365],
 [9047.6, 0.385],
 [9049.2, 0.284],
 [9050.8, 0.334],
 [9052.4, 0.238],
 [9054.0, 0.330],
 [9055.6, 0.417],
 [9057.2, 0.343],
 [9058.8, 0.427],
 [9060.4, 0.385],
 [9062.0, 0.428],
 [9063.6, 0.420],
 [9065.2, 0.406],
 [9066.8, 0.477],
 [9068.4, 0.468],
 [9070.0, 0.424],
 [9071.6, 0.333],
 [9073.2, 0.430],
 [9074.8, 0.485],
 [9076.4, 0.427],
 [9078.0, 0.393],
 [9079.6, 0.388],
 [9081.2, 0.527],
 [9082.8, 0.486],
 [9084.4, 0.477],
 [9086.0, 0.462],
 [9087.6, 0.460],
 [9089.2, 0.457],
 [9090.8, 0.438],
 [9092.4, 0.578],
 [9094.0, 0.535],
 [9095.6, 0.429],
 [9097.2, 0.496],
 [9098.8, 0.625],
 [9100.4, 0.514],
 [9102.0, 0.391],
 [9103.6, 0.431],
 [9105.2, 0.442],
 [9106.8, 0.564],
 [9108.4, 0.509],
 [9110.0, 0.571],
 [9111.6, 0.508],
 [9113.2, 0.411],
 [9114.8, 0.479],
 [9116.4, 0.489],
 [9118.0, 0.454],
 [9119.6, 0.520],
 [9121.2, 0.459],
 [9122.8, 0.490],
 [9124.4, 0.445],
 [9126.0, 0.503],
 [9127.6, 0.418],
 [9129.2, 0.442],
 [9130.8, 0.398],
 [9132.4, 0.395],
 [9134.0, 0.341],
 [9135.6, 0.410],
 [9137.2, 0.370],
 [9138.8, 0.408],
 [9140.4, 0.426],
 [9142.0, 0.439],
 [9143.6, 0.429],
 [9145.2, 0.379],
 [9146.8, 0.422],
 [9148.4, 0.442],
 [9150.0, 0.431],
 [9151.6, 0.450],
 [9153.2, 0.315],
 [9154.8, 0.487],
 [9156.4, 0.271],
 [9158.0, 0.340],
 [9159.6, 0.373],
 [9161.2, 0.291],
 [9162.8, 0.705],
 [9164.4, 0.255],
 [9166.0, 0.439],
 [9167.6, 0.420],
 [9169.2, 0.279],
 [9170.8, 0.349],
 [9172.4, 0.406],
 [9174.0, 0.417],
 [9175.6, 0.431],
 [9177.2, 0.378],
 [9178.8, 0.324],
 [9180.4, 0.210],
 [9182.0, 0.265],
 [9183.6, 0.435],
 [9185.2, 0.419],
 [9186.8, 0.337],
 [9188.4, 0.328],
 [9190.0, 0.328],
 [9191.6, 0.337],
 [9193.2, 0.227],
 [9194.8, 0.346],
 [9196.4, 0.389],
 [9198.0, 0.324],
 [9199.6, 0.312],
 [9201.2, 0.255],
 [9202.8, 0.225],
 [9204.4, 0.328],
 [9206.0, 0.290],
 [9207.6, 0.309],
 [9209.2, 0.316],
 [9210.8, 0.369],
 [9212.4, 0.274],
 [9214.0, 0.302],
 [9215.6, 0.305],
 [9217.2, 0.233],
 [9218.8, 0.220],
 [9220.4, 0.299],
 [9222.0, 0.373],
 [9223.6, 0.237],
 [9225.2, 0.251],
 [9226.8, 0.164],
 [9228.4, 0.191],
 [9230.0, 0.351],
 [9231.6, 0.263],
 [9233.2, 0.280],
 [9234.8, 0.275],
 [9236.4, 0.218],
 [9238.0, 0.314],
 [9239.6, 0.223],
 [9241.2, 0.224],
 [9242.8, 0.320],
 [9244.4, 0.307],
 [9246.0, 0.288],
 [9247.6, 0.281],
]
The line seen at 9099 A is Mg II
